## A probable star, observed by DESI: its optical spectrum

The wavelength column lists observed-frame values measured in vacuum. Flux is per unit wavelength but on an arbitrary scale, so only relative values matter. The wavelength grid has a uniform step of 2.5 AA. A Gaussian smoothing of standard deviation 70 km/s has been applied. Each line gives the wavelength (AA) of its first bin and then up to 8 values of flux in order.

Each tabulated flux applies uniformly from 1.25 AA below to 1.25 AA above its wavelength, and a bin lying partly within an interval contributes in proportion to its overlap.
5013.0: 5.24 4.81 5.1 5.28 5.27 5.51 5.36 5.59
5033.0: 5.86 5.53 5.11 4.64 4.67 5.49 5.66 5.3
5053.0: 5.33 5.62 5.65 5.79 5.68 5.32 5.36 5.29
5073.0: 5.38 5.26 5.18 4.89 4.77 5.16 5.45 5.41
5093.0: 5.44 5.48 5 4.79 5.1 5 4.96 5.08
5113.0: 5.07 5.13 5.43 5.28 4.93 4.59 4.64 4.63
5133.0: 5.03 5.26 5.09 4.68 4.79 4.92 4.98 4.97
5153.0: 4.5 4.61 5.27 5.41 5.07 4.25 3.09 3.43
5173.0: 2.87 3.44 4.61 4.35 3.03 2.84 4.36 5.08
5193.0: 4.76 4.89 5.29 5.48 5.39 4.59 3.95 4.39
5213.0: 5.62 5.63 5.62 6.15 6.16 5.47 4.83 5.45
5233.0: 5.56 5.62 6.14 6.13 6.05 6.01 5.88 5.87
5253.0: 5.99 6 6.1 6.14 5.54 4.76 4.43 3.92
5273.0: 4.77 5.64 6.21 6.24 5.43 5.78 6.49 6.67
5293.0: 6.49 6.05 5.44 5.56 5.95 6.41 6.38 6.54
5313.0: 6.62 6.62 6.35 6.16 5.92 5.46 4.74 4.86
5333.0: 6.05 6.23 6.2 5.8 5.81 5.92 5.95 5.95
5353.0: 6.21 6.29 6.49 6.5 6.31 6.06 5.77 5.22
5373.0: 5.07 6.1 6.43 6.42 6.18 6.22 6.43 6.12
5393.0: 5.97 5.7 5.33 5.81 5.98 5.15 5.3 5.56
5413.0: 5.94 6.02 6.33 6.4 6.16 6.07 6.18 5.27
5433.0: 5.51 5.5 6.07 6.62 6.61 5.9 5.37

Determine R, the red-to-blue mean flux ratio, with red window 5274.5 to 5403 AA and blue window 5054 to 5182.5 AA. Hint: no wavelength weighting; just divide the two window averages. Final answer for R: 1.22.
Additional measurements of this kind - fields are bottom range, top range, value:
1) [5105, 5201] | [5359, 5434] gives 1.28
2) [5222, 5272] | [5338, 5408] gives 1.07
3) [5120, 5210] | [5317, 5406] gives 1.30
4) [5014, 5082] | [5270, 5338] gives 1.11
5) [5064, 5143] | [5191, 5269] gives 1.08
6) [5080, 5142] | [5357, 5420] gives 1.18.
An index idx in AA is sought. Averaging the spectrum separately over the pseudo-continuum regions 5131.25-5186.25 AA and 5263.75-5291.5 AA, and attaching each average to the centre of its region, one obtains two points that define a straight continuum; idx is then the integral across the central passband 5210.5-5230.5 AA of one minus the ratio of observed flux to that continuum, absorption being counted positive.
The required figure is -2.4 AA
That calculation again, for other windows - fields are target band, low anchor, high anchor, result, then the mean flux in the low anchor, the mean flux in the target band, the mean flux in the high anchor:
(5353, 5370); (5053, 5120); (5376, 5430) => -0.9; 5.26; 6.19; 5.98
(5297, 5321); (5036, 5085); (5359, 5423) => -1.8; 5.29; 6.21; 5.94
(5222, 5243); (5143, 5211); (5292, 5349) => -2.7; 4.44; 5.69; 5.98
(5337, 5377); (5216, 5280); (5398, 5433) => -1.5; 5.63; 5.98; 5.83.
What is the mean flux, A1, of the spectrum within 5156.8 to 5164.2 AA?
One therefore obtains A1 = 5.25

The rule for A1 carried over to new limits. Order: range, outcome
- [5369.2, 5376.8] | 5.47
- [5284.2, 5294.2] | 6.35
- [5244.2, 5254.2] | 5.94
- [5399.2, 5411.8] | 5.56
